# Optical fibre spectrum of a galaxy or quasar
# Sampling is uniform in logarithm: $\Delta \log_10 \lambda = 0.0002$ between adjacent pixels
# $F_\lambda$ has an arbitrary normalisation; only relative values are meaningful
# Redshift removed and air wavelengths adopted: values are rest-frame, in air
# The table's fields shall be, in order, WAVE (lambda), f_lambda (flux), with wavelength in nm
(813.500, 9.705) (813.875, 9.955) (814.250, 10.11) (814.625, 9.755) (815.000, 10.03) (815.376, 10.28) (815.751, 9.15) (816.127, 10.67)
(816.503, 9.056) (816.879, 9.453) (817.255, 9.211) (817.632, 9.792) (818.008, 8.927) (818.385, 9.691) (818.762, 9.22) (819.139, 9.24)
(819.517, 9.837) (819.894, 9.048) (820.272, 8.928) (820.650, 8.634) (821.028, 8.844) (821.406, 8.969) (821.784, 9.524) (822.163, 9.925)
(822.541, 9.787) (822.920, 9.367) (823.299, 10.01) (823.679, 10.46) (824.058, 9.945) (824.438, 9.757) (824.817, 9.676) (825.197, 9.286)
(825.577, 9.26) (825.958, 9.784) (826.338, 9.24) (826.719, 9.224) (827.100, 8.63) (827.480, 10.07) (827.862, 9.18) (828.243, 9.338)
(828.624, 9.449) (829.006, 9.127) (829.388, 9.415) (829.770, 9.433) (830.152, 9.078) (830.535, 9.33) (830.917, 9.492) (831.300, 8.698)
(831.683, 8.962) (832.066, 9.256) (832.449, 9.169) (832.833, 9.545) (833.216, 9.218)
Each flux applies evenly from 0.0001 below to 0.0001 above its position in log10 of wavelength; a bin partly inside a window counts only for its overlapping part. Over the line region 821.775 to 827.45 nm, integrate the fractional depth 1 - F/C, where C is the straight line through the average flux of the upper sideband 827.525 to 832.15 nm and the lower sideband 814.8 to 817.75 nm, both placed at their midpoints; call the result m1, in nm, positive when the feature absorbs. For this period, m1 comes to -0.11 nm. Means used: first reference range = 9.7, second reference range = 9.25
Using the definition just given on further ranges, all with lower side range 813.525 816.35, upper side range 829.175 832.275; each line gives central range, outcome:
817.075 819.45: 0.104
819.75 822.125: 0.153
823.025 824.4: -0.073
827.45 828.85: -0.016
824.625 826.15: -0.006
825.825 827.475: 0.019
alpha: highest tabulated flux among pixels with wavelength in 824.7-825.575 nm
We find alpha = 9.676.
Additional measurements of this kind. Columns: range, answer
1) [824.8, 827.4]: 9.784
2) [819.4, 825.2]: 10.46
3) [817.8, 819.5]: 9.691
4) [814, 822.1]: 10.67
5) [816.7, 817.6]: 9.453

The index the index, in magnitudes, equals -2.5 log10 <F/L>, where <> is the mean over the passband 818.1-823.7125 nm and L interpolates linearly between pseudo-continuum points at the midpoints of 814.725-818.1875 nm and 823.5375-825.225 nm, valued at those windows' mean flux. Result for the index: 0.04 mag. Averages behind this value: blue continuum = 9.62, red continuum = 9.86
